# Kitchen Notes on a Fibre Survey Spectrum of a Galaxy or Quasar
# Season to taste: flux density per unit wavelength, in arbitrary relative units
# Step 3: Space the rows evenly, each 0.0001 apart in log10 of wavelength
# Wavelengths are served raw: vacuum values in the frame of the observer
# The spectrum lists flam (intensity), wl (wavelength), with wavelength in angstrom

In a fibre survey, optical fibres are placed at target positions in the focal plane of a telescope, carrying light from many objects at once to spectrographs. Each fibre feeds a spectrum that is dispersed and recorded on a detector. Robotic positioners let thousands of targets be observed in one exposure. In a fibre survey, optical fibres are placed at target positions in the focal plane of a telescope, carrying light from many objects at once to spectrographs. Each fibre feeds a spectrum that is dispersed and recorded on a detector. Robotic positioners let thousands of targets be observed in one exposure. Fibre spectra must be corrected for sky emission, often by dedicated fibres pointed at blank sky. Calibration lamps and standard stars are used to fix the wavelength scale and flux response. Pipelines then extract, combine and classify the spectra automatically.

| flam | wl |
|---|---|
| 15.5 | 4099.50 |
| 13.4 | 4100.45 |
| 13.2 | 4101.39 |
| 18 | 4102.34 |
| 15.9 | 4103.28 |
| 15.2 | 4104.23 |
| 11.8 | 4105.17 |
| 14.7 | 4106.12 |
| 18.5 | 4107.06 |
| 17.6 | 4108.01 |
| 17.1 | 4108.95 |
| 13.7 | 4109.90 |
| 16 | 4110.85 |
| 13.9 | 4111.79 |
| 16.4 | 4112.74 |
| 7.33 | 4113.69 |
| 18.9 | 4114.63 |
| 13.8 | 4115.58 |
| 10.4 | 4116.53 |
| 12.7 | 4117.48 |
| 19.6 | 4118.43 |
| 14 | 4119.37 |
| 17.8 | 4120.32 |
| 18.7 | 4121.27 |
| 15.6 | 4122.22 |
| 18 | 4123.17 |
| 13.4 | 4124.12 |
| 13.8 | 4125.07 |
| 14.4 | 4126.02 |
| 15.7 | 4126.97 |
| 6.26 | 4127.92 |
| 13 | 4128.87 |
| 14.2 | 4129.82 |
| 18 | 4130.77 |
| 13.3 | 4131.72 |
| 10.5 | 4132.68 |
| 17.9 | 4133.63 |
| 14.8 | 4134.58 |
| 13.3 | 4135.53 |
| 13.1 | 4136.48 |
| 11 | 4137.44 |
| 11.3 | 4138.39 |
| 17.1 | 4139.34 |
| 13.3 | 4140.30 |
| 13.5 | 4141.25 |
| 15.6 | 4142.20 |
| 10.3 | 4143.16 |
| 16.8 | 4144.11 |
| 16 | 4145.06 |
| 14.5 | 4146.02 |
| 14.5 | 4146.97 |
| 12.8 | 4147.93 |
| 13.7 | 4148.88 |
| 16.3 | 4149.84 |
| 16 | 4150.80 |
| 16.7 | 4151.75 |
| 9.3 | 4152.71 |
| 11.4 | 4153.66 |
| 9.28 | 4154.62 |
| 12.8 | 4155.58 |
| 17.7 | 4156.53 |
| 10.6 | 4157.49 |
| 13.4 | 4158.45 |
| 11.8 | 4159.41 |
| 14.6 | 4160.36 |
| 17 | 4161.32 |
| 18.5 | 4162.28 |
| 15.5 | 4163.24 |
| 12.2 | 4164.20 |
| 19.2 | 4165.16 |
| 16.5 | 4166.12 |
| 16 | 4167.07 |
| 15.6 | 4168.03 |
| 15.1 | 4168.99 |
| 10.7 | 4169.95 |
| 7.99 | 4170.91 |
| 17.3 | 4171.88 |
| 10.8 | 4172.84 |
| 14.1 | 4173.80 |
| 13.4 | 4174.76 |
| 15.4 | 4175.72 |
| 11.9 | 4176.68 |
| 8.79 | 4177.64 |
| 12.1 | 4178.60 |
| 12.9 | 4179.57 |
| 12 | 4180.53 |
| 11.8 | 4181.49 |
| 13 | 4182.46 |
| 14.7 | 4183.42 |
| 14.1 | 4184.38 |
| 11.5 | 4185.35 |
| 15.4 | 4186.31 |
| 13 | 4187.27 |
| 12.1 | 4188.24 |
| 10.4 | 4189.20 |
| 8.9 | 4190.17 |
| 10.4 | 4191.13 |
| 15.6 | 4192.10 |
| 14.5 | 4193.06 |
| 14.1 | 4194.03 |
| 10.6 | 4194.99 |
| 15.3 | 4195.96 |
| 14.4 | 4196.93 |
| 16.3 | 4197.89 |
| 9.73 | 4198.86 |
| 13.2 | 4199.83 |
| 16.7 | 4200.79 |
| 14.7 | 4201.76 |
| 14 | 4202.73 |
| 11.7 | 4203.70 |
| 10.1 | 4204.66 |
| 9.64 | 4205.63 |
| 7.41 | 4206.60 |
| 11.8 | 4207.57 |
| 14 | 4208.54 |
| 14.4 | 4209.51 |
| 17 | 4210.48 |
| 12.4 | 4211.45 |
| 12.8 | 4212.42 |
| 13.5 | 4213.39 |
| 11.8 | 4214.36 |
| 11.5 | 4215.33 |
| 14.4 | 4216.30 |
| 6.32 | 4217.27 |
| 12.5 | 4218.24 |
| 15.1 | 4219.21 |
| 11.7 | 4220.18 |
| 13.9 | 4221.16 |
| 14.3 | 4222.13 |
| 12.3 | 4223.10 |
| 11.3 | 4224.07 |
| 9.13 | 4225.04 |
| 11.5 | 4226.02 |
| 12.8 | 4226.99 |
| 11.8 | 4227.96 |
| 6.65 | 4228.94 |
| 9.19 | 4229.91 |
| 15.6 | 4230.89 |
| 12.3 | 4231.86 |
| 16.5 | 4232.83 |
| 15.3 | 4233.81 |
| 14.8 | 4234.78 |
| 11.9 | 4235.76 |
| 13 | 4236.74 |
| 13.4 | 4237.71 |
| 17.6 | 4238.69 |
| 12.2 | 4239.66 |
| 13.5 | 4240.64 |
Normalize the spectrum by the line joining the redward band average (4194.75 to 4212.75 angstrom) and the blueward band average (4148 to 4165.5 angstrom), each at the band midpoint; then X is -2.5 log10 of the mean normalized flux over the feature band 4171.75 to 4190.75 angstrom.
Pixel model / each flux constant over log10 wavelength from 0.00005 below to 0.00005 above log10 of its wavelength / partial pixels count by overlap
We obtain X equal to 0.08 mag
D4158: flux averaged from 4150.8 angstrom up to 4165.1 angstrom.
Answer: 13.9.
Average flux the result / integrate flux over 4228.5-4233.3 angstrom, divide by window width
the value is 12.1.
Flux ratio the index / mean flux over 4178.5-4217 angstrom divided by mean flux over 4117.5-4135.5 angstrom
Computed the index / 0.86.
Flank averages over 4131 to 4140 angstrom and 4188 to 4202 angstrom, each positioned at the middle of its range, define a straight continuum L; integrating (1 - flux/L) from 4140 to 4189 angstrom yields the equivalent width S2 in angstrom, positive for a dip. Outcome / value -1.0 angstrom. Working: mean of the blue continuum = 13.7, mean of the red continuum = 13.1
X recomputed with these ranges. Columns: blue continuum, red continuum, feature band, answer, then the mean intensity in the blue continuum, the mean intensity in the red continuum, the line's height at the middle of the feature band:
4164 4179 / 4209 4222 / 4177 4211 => 0.04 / 13.6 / 12.9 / 13.3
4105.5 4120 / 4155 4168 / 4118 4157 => 0.05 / 15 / 15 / 15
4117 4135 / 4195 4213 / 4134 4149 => 0.04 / 14.8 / 13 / 14.5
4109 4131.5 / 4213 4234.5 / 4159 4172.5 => -0.09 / 14.6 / 12.3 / 13.6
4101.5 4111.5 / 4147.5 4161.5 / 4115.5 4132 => 0.02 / 15.7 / 13.5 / 14.9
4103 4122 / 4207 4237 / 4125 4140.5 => 0.09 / 15.2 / 12.6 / 14.7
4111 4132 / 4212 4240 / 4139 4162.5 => -0.01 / 14.5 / 12.6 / 14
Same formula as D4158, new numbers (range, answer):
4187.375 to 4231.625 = 12.4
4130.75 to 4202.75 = 13.6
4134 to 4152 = 14.2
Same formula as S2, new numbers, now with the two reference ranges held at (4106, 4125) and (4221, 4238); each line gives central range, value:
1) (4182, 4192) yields 0.82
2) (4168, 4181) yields 1.20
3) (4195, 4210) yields 0.43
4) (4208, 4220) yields -0.03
